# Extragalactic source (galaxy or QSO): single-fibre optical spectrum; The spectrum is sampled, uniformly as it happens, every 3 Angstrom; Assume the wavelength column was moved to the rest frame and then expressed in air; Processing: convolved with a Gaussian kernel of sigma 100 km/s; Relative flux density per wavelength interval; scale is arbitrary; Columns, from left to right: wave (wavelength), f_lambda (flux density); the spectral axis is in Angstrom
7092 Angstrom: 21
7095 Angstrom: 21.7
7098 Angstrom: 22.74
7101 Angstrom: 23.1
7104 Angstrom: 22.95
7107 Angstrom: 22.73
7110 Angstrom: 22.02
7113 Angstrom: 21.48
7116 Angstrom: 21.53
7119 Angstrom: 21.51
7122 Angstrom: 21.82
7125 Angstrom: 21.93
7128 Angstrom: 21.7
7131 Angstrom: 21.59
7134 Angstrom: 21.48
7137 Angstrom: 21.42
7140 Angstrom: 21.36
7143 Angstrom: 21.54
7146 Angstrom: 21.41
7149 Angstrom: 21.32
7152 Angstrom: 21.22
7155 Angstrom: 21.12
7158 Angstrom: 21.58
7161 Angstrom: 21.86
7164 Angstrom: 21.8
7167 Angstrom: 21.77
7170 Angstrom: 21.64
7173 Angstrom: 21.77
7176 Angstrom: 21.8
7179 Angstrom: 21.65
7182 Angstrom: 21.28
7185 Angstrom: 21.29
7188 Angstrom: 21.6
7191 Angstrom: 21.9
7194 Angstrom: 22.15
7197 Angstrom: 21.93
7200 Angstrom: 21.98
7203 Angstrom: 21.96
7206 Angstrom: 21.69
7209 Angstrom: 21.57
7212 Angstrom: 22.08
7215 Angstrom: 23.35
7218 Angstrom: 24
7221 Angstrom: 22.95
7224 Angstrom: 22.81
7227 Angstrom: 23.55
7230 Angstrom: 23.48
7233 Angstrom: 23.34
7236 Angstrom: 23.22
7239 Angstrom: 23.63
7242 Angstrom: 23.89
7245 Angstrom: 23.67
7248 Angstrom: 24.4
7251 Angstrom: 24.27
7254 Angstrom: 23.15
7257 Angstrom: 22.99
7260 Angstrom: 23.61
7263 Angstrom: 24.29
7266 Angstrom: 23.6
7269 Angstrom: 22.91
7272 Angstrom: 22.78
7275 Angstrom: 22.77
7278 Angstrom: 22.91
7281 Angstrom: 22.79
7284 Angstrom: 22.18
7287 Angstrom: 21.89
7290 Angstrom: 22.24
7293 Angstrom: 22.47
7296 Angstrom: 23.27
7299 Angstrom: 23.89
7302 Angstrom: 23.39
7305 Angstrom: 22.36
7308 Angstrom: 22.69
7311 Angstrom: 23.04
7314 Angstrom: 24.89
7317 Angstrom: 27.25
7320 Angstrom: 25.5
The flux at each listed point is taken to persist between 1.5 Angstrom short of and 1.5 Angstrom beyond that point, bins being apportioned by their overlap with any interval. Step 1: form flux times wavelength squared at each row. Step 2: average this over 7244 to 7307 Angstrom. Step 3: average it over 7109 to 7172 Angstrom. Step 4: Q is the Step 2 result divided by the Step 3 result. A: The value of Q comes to 1.11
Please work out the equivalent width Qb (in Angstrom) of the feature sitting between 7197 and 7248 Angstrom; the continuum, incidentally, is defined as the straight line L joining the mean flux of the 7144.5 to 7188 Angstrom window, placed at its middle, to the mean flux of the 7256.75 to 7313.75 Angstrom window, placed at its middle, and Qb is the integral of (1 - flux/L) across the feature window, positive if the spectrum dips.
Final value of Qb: -1.7 Angstrom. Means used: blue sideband 21.5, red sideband 23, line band 23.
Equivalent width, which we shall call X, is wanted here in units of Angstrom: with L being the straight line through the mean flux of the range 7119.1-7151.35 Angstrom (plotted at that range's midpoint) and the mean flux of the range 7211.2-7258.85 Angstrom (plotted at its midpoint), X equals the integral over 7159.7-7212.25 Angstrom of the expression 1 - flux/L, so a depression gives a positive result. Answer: 1.8 Angstrom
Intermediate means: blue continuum 21.5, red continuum 23.4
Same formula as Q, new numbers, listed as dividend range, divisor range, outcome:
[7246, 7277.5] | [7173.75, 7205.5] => 1.10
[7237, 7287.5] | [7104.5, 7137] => 1.11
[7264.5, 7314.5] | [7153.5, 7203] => 1.09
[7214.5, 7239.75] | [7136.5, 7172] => 1.11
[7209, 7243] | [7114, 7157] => 1.11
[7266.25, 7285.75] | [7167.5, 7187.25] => 1.08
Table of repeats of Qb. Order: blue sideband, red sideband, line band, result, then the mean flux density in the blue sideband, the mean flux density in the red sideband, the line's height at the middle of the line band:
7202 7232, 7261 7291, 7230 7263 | -1.20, 22.8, 22.9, 22.8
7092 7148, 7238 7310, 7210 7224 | -0.20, 21.9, 23.2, 22.7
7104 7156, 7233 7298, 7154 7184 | 0.62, 21.6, 23.2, 22.1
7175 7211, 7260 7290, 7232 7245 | -0.67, 21.7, 22.9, 22.4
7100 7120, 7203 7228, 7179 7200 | 0.79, 22.2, 22.7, 22.6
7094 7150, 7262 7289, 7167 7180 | 0.28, 21.9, 22.9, 22.2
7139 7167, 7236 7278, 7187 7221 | 0.35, 21.5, 23.5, 22.5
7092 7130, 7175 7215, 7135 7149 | 0.35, 22.1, 21.8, 22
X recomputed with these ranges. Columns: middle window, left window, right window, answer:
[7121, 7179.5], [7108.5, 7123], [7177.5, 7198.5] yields 0.24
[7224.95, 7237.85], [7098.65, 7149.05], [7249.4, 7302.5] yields -0.38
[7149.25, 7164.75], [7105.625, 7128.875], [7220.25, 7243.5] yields 0.61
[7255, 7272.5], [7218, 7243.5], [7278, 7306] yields -0.27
